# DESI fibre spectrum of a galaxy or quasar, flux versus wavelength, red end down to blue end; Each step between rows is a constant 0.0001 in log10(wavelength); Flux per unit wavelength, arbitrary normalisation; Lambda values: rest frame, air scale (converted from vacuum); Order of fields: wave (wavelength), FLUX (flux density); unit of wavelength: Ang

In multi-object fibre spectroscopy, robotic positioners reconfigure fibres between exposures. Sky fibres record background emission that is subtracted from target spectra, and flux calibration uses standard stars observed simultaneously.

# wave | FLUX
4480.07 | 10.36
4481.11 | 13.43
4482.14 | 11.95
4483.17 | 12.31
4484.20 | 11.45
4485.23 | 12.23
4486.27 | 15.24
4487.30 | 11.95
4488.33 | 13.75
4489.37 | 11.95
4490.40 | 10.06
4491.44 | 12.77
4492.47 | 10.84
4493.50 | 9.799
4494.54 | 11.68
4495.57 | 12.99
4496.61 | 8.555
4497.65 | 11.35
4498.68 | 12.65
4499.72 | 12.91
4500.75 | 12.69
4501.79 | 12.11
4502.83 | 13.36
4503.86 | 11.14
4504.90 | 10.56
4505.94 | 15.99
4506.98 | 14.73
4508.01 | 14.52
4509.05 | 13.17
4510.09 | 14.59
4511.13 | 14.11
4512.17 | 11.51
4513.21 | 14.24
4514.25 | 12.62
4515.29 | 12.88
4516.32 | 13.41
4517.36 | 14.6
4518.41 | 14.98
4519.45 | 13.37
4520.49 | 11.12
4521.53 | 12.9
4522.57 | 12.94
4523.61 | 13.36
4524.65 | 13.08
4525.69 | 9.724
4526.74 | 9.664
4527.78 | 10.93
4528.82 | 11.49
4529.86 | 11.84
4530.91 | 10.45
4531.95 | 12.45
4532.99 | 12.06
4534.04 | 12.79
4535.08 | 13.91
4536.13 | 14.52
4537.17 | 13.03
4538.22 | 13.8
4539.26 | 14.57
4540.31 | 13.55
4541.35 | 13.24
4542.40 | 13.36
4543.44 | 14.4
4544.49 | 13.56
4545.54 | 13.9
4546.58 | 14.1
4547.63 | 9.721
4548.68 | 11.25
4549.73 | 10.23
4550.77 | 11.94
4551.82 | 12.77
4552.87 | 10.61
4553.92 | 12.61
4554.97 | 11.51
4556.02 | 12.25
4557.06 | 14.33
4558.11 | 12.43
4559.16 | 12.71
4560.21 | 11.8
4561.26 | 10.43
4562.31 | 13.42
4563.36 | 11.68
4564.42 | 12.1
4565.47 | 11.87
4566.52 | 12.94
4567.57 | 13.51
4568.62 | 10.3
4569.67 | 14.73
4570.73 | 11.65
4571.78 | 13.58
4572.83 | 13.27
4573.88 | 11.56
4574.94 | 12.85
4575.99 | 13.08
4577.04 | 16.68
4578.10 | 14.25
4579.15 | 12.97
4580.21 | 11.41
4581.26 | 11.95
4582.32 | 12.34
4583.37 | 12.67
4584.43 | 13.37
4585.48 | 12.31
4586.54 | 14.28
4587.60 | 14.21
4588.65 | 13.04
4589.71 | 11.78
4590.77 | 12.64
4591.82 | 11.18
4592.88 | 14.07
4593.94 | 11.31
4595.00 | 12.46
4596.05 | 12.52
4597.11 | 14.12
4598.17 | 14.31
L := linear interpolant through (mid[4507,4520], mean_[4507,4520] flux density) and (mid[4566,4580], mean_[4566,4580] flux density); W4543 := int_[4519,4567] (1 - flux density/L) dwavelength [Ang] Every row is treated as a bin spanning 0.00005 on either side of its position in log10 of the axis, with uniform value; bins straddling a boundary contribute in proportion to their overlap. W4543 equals 3.6 Ang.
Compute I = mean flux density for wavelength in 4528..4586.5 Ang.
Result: 12.7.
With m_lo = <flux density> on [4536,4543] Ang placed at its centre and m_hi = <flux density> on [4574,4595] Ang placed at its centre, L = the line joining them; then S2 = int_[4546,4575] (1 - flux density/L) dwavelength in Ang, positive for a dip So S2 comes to 2.43 Ang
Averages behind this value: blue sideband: 13.7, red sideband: 12.9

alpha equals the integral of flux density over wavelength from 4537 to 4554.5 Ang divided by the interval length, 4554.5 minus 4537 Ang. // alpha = 12.7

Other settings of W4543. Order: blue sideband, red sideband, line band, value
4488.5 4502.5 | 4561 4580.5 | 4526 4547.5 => -0.9 Ang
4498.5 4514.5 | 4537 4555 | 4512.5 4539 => 0.6 Ang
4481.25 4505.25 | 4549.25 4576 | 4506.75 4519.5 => -1.8 Ang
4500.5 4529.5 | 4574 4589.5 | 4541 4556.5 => 0.8 Ang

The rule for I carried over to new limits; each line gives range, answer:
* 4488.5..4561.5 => 12.5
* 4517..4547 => 12.9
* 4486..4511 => 12.5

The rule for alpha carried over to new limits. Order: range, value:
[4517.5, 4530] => 12.2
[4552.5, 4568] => 12.3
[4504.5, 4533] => 12.8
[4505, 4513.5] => 13.9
